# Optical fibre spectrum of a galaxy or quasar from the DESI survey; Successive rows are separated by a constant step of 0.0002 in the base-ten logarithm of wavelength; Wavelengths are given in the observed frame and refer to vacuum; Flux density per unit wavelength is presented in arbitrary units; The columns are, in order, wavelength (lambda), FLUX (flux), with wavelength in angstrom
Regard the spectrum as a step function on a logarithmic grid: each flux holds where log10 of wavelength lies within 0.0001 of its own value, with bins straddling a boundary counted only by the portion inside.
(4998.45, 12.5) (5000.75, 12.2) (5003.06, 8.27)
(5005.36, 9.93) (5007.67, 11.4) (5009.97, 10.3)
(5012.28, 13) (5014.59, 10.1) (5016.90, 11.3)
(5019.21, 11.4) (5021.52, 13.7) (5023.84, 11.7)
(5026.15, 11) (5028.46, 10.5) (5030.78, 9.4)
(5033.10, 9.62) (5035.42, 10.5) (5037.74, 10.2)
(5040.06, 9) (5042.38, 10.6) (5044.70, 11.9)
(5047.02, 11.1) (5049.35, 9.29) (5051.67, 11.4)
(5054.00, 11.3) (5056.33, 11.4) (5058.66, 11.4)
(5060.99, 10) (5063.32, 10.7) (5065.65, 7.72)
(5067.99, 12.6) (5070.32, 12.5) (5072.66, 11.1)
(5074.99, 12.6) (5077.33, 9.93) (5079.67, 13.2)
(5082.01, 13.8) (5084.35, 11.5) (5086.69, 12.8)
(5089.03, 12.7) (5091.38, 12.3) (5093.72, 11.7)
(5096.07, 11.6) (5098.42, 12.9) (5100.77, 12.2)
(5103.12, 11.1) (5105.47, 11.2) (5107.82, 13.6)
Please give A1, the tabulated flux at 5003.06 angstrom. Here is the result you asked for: 8.27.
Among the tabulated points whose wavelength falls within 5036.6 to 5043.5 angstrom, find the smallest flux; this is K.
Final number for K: 9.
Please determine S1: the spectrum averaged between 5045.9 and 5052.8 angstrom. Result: 10.6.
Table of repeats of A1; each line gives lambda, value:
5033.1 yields 9.62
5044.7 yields 11.9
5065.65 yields 7.72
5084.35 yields 11.5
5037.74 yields 10.2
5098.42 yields 12.9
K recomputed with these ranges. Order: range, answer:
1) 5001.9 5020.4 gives 8.27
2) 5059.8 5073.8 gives 7.72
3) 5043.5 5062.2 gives 9.29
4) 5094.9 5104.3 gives 11.1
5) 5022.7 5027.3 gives 11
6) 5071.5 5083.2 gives 9.93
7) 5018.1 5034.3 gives 9.4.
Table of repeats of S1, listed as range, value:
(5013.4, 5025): 11.6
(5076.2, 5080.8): 11.6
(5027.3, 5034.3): 9.84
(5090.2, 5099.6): 12.1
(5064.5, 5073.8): 11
